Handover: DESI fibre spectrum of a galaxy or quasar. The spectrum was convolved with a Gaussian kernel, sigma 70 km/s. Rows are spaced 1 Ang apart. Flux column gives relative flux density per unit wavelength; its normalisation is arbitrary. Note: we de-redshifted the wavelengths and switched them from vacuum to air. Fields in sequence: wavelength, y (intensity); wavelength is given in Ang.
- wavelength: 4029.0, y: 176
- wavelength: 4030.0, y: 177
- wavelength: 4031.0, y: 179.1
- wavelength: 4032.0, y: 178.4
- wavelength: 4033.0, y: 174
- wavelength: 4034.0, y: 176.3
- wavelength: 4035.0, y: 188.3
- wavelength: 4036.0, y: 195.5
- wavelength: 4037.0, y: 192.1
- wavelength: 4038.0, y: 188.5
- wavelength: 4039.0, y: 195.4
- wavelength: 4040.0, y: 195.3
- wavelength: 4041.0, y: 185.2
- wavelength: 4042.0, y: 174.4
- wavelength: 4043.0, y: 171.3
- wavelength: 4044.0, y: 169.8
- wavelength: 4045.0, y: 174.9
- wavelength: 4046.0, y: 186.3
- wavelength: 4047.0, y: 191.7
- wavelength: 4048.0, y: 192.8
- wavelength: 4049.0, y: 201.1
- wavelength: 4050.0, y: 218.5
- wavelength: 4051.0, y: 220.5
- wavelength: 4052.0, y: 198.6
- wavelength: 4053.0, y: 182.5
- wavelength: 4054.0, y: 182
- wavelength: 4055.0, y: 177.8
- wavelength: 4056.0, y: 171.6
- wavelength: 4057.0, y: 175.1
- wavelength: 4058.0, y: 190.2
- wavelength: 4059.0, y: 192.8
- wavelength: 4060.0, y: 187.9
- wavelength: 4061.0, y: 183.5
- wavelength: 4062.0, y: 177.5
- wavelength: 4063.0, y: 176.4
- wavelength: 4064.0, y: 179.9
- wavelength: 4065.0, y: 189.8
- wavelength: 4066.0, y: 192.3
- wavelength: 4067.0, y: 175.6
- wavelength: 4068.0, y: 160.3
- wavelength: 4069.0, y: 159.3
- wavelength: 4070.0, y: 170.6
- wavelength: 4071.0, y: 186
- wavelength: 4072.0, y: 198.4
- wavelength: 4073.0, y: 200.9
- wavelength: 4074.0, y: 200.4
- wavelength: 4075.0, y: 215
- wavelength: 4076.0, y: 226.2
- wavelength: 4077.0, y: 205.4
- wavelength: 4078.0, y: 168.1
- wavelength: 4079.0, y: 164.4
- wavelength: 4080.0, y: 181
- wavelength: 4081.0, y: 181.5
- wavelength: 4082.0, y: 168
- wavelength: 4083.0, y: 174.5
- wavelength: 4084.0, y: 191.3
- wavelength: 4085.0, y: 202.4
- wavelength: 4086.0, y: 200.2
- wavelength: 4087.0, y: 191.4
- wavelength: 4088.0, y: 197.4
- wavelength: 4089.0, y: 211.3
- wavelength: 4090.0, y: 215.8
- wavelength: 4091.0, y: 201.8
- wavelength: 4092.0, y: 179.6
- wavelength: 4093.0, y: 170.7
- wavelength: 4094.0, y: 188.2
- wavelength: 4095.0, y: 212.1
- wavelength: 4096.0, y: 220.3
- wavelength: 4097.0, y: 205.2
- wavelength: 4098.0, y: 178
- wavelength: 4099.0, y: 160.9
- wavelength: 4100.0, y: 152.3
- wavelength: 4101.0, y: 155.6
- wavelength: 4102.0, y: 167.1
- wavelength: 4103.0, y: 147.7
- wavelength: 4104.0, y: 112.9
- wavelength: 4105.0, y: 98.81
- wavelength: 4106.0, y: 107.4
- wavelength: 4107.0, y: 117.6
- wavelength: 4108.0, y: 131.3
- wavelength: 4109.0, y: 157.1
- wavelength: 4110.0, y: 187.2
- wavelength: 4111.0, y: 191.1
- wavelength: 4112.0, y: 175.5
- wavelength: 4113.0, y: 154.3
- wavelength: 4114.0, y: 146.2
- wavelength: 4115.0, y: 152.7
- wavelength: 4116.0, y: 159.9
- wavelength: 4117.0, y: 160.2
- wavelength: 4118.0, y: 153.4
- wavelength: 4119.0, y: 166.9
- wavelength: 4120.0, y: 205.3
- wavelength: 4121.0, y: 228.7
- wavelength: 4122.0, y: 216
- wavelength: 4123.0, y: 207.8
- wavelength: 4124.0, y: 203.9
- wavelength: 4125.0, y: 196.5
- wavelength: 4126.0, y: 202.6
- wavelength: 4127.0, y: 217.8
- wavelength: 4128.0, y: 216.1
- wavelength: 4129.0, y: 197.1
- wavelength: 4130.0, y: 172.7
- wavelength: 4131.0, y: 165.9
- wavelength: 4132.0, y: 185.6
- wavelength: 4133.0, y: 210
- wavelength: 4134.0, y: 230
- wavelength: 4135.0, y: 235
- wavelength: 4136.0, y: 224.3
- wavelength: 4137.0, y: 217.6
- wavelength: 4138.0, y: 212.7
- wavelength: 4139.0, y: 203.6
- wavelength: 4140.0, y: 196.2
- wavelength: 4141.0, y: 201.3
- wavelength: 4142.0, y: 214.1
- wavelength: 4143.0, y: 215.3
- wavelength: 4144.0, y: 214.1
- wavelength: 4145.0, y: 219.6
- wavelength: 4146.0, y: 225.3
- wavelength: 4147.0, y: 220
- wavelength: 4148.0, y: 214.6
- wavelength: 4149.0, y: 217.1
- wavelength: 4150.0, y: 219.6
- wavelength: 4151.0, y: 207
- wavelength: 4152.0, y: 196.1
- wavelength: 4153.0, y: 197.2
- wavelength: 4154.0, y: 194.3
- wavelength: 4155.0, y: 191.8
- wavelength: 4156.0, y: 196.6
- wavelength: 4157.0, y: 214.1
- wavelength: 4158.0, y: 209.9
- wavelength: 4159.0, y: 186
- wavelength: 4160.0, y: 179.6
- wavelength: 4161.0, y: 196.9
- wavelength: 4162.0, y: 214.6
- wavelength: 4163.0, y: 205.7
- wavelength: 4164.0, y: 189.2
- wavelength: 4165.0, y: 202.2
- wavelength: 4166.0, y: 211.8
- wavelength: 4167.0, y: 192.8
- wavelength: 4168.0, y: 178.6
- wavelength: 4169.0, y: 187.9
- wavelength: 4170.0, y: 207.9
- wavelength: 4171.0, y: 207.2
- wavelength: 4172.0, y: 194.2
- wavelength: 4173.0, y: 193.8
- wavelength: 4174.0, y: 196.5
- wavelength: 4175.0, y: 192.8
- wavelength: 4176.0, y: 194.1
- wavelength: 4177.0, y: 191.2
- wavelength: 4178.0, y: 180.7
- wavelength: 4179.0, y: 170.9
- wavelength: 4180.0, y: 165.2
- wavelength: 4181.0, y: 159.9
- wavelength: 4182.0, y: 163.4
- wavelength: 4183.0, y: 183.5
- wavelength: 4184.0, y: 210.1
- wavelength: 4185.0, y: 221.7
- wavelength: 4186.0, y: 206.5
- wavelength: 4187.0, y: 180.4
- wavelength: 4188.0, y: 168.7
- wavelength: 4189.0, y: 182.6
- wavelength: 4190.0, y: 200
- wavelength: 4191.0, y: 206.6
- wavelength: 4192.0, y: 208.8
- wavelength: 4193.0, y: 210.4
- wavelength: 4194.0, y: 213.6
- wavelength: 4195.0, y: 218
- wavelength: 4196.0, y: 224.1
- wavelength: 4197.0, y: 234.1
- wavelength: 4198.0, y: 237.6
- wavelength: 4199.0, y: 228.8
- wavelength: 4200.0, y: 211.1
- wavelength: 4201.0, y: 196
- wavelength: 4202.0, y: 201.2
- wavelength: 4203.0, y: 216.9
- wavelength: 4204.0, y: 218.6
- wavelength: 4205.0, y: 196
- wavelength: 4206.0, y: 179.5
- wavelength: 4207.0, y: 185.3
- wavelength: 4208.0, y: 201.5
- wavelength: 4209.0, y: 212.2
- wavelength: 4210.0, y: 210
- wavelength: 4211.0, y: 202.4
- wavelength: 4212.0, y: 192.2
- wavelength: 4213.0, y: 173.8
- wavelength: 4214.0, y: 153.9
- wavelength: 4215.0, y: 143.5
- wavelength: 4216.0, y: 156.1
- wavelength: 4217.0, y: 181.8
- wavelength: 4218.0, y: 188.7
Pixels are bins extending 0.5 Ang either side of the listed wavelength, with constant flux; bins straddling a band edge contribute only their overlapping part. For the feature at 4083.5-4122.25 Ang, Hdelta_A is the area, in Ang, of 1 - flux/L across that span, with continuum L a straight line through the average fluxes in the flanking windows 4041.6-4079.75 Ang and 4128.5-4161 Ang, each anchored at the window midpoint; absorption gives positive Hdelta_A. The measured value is 4.5 Ang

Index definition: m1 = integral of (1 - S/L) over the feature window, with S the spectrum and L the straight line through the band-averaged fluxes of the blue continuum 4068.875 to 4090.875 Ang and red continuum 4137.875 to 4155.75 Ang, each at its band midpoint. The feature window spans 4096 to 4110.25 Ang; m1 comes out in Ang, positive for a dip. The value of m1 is 3.4 Ang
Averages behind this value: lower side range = 192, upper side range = 209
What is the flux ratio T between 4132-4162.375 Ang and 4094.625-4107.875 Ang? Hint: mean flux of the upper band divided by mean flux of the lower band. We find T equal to 1.3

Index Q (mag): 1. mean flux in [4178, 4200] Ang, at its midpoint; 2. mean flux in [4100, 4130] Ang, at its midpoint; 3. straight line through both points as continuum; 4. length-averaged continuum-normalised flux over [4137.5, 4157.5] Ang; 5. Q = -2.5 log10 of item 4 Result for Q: -0.143 mag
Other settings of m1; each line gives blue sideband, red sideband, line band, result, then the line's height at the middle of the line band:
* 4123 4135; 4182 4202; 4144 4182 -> 1.2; 204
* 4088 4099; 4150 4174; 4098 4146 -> 3.6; 197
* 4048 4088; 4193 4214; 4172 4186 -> 1.1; 203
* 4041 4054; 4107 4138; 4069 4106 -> 1.3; 189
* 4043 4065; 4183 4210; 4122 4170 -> -1.3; 199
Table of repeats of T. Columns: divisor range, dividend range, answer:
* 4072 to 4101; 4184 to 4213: 1.07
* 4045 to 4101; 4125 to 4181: 1.07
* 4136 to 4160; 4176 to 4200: 0.96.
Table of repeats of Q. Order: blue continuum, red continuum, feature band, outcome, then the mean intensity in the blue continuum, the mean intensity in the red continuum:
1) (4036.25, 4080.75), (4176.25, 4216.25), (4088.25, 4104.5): 0.05 mag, 187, 196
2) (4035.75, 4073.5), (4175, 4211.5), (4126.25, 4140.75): -0.07 mag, 186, 200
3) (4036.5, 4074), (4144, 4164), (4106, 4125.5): 0.15 mag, 186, 205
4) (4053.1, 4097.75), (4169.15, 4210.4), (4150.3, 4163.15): -0.02 mag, 189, 199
